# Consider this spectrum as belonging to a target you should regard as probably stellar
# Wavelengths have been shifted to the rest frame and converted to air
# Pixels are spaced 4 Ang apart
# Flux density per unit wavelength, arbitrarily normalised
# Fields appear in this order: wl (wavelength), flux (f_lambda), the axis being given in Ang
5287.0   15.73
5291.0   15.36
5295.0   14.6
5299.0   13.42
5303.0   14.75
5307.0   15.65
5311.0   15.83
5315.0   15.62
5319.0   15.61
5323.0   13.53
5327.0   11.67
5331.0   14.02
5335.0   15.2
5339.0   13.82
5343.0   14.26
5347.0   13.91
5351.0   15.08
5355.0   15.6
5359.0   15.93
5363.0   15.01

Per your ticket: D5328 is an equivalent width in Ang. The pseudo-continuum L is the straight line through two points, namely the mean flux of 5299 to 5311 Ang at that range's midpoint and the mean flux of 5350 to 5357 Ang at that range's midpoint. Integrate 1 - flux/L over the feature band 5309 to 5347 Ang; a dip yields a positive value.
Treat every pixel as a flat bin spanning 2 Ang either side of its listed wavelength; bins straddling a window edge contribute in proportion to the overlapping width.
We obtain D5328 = 2.0 Ang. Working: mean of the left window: 15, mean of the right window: 15.4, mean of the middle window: 14.4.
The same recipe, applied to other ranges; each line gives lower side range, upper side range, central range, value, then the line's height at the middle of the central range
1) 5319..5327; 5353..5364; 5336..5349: 0.5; 14.7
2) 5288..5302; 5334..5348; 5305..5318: -1.1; 14.5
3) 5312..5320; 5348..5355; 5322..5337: 1.8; 15.4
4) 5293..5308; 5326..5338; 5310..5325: -1.0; 14.1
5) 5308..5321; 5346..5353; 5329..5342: 0.6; 15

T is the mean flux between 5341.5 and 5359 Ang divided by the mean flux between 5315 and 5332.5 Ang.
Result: 1.07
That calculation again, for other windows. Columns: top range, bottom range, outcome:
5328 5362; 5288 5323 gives 0.97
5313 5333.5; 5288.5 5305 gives 0.97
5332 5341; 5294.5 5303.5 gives 1.02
